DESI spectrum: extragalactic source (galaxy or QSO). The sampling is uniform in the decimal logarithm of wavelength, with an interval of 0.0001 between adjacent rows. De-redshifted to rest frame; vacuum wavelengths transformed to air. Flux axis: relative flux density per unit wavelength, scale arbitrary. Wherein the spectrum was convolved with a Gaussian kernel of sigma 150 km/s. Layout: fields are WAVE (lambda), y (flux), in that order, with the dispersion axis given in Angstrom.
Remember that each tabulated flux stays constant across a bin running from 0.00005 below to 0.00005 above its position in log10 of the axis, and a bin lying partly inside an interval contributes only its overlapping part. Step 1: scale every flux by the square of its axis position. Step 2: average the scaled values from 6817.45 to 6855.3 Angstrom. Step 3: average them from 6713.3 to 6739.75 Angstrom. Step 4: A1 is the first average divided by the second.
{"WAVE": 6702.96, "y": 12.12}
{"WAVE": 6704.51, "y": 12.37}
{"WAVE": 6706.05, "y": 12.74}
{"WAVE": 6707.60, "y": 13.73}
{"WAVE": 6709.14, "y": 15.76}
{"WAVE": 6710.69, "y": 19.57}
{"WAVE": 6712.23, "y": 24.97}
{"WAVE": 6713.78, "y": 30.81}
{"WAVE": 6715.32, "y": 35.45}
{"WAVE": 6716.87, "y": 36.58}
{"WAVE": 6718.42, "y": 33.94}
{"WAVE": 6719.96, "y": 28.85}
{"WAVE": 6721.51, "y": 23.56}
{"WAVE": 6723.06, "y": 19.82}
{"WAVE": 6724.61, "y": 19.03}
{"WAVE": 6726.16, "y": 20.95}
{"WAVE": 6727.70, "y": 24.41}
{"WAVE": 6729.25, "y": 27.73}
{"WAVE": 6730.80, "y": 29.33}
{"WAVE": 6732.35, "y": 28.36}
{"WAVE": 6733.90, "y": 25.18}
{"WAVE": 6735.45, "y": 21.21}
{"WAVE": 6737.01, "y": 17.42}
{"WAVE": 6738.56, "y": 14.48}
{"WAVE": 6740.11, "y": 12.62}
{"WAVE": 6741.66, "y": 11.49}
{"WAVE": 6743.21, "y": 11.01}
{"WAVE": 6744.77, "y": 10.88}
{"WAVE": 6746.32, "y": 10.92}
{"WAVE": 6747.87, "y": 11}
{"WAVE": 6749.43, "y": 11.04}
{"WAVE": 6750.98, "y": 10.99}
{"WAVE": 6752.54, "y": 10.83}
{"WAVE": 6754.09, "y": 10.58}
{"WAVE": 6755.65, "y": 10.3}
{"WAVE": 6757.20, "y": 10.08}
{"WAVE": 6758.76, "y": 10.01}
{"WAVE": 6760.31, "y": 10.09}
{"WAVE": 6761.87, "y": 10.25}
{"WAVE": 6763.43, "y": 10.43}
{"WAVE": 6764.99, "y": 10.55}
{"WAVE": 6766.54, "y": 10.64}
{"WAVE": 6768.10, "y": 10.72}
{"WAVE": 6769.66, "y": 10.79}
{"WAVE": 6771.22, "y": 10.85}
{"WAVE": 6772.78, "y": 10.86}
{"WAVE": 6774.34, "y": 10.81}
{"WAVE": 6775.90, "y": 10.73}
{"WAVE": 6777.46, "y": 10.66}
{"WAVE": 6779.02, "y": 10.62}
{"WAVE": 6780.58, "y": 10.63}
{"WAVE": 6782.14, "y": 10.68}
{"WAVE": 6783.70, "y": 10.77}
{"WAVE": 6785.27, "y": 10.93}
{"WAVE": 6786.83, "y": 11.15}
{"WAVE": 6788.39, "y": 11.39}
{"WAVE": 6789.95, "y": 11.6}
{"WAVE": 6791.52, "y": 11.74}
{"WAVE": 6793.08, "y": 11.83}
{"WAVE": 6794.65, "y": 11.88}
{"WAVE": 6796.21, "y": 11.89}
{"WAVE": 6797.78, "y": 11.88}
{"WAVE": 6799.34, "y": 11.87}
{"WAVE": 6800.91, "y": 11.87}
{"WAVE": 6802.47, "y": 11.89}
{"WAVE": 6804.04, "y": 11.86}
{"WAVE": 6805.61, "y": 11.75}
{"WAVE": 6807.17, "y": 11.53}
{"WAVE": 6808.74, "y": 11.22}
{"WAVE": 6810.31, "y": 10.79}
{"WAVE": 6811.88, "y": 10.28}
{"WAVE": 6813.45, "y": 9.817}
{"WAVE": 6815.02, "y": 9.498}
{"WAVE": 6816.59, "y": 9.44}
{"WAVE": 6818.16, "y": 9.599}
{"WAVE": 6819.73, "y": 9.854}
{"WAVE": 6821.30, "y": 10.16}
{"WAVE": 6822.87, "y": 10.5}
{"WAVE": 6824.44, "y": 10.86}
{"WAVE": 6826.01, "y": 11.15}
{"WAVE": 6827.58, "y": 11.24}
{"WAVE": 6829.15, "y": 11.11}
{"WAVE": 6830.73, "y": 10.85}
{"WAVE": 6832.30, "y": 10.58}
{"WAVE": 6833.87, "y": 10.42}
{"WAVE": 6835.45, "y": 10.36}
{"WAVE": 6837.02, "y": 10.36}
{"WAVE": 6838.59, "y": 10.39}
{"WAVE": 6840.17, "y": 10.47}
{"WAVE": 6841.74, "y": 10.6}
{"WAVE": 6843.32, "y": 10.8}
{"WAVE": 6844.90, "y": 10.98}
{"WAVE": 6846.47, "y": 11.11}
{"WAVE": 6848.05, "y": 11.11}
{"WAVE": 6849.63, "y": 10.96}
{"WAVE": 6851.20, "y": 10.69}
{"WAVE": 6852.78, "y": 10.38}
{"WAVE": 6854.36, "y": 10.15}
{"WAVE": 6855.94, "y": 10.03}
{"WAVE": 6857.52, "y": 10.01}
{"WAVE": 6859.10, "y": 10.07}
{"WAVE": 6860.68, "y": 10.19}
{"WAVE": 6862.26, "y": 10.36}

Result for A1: 0.4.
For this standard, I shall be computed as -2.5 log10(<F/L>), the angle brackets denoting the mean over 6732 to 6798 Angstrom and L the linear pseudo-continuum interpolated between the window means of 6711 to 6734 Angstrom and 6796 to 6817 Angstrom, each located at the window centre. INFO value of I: 0.48 mag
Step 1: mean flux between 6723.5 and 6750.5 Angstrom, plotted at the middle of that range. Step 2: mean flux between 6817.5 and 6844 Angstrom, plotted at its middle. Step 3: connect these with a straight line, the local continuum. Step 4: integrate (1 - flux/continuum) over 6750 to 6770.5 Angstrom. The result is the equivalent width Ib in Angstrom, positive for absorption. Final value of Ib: 7.2 Angstrom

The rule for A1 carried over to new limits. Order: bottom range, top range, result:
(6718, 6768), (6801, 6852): 0.68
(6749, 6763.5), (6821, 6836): 1.05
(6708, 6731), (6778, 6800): 0.45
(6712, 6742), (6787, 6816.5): 0.47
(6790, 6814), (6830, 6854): 0.94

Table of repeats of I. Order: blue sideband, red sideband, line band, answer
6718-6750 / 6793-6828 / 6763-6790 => 0.34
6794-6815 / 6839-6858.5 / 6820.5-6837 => 0.02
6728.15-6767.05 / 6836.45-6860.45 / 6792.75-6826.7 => 0.10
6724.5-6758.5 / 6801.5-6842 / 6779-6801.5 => 0.12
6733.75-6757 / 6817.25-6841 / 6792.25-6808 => -0.04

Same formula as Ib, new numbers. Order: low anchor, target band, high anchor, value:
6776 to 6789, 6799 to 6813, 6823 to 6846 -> -0.8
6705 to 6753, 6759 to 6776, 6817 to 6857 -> 6.2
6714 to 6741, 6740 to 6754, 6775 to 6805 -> 6.4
